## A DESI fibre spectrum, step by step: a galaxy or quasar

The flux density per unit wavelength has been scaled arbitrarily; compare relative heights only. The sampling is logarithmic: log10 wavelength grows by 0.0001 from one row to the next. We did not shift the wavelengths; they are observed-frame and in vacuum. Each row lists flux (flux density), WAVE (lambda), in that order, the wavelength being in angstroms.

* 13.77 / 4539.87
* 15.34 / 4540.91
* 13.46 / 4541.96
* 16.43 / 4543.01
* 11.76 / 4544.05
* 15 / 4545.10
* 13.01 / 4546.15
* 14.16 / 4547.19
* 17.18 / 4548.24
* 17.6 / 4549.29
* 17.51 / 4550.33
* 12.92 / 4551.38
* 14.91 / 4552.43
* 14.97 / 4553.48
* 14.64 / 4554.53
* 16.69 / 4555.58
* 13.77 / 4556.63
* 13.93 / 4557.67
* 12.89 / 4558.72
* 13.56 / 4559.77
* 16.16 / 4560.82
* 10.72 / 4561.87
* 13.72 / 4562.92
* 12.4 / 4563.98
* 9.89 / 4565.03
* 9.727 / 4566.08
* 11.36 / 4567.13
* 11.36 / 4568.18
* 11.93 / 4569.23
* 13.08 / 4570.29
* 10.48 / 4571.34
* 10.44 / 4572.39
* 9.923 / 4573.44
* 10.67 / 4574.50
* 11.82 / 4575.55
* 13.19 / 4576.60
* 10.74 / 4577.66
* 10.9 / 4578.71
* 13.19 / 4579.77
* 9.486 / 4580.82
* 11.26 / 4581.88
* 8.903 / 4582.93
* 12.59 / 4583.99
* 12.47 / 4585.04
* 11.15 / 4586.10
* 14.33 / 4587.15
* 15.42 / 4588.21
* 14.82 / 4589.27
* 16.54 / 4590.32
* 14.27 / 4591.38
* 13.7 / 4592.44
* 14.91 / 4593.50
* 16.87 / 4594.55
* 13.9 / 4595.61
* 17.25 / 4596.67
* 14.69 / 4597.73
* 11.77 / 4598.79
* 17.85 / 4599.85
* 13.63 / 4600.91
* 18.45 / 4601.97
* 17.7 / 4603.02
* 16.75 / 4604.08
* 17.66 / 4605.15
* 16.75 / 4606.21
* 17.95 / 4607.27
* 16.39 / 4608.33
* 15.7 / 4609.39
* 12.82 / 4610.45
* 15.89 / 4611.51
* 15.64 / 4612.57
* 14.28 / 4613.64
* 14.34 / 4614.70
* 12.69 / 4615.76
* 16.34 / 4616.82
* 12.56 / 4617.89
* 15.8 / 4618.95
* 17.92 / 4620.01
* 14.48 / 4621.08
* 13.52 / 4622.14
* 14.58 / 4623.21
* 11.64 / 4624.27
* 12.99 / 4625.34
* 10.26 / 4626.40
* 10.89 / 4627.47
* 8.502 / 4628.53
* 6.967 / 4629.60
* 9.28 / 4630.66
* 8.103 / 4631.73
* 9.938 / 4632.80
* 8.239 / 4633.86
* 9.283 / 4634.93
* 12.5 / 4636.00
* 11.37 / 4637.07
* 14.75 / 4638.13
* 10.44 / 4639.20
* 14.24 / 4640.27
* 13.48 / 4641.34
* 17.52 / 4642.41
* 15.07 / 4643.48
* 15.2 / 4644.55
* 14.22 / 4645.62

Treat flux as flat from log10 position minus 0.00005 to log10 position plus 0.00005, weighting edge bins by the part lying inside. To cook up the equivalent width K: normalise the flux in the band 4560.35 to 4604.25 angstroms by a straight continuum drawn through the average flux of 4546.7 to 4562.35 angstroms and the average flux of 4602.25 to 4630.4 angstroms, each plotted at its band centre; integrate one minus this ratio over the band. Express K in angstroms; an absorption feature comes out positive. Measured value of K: 4.4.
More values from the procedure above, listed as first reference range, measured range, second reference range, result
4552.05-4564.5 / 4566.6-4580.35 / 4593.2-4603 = 2.98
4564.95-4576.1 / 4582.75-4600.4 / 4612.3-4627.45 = -2.91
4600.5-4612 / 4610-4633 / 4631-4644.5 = 2.69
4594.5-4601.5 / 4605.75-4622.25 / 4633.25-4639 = -2.24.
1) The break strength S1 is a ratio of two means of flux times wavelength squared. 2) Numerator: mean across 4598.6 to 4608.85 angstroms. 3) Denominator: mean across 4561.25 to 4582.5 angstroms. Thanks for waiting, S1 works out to 1.5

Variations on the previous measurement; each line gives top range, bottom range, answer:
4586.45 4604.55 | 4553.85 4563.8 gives 1.12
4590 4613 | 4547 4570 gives 1.17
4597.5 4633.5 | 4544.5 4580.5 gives 1.09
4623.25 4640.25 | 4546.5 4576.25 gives 0.83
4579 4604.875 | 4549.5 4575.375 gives 1.12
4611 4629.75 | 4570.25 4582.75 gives 1.23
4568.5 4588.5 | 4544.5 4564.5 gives 0.81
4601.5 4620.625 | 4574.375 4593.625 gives 1.27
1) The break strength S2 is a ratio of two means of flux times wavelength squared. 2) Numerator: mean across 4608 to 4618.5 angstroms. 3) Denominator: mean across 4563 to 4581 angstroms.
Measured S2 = 1.32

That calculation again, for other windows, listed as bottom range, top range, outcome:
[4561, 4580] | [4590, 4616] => 1.38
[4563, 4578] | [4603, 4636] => 1.20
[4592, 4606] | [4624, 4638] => 0.65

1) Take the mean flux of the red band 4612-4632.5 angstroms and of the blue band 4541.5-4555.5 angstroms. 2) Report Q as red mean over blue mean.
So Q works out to 0.85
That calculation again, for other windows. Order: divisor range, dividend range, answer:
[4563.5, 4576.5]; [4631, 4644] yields 1.08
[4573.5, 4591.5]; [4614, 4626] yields 1.15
